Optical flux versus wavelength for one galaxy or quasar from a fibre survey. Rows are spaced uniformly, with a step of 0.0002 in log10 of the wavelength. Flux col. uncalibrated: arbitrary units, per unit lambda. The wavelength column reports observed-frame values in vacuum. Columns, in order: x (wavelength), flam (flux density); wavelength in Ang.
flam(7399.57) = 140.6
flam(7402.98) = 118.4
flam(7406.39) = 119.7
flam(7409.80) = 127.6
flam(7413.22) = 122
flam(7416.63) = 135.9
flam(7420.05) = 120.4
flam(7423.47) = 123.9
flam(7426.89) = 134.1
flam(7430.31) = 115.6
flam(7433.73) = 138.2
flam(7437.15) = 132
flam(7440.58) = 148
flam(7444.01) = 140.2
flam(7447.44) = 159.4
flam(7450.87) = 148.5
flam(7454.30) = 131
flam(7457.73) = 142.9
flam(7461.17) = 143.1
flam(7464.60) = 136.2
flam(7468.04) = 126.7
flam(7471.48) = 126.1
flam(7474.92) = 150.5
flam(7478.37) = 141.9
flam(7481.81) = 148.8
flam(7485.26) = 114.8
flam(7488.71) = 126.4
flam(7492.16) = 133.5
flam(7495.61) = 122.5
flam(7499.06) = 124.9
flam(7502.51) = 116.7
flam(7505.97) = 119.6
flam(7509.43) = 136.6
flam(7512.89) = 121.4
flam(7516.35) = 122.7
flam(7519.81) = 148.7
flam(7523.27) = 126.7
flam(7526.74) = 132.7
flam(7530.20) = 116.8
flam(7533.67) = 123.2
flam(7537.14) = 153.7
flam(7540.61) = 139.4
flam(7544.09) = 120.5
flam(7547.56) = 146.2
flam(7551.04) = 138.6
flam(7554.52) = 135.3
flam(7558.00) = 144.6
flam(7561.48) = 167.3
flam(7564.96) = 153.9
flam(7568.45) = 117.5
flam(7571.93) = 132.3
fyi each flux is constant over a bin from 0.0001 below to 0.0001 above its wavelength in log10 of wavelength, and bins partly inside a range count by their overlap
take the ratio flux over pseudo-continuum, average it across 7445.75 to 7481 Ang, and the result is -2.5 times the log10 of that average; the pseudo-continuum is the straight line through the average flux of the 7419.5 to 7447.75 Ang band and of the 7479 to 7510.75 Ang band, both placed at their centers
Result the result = -0.08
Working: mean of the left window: 134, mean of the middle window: 141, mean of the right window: 127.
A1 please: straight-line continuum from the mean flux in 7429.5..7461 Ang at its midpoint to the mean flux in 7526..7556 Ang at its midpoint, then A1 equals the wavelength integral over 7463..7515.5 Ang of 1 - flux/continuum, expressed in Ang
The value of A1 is 3.0 Ang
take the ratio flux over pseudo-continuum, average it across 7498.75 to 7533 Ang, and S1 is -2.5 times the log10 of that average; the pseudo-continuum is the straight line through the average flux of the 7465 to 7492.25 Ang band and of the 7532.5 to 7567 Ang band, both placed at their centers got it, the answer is 0.09 mag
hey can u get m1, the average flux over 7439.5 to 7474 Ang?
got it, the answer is 140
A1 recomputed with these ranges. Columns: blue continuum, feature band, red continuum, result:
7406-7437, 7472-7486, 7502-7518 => -1.6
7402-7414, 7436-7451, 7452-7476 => -1.7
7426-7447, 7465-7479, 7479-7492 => -0.3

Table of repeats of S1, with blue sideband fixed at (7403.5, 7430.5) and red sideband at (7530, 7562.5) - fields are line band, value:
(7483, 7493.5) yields 0.06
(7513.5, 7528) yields 0.04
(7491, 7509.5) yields 0.08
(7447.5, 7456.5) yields -0.12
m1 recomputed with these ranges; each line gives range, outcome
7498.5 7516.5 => 124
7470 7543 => 131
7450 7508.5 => 132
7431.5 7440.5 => 136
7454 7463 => 140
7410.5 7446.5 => 132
